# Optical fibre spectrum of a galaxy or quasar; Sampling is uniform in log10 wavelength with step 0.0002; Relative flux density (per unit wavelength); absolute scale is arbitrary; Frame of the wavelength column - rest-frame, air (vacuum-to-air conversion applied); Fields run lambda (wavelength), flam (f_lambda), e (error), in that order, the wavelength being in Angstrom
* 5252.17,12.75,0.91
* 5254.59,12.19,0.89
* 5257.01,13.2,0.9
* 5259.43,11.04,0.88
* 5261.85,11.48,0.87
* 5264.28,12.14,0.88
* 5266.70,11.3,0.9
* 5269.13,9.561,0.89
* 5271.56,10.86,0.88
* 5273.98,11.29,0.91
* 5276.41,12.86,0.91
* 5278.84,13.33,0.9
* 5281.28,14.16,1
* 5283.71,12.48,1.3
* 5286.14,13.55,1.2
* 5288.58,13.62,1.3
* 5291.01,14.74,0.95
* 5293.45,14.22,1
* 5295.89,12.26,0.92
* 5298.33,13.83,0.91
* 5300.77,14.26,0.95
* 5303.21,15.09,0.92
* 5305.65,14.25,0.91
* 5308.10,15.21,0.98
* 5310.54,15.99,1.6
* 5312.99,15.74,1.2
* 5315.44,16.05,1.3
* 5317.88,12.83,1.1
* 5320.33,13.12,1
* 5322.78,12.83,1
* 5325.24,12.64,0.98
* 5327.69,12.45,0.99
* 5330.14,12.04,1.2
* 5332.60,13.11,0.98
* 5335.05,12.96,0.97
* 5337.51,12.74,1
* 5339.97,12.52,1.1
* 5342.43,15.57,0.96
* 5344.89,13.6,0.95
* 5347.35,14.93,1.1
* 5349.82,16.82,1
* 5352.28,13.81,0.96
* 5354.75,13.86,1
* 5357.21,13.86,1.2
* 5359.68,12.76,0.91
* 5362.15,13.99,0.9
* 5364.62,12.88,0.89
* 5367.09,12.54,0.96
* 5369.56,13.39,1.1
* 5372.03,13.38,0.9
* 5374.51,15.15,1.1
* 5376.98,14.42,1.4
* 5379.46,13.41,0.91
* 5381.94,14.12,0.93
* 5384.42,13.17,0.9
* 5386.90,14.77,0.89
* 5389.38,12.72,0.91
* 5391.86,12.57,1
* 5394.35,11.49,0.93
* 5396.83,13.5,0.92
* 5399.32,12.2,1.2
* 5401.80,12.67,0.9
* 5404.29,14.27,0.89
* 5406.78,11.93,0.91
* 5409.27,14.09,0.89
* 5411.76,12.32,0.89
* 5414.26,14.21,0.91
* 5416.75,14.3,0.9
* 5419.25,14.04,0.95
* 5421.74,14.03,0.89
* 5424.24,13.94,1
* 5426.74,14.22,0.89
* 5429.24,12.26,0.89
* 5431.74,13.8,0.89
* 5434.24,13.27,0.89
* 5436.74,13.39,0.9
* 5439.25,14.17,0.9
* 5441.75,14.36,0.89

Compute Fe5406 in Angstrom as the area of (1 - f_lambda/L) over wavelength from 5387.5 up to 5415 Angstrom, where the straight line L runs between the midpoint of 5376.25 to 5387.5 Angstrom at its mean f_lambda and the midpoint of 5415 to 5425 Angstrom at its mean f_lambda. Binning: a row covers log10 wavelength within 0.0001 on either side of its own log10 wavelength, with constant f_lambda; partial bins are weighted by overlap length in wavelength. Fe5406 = 2.1 Angstrom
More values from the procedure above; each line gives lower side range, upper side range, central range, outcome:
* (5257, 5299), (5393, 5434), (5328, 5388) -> -3.3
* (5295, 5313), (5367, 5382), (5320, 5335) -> 1.7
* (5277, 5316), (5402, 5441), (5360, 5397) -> 1.1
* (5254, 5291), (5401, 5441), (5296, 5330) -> -3.8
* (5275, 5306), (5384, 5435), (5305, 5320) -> -1.4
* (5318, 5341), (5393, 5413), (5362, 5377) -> -1.0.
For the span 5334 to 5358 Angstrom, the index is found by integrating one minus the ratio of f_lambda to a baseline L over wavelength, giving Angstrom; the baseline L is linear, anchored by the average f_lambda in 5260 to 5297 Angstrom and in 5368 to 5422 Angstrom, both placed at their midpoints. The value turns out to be -1.9 Angstrom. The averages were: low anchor 12.5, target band 14.1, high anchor 13.4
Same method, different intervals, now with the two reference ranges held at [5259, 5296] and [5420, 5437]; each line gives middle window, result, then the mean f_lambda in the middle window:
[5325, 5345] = -0.3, 13.1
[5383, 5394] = 0.1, 13.2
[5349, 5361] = -1.0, 14.1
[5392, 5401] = 0.6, 12.4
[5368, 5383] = -0.9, 13.9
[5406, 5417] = 0.1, 13.3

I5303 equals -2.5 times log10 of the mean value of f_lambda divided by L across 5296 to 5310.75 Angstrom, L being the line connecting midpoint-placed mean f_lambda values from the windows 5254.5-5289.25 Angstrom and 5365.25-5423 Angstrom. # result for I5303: -0.16 mag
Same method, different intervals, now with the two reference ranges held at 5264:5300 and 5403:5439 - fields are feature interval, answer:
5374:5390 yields -0.05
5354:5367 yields -0.01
